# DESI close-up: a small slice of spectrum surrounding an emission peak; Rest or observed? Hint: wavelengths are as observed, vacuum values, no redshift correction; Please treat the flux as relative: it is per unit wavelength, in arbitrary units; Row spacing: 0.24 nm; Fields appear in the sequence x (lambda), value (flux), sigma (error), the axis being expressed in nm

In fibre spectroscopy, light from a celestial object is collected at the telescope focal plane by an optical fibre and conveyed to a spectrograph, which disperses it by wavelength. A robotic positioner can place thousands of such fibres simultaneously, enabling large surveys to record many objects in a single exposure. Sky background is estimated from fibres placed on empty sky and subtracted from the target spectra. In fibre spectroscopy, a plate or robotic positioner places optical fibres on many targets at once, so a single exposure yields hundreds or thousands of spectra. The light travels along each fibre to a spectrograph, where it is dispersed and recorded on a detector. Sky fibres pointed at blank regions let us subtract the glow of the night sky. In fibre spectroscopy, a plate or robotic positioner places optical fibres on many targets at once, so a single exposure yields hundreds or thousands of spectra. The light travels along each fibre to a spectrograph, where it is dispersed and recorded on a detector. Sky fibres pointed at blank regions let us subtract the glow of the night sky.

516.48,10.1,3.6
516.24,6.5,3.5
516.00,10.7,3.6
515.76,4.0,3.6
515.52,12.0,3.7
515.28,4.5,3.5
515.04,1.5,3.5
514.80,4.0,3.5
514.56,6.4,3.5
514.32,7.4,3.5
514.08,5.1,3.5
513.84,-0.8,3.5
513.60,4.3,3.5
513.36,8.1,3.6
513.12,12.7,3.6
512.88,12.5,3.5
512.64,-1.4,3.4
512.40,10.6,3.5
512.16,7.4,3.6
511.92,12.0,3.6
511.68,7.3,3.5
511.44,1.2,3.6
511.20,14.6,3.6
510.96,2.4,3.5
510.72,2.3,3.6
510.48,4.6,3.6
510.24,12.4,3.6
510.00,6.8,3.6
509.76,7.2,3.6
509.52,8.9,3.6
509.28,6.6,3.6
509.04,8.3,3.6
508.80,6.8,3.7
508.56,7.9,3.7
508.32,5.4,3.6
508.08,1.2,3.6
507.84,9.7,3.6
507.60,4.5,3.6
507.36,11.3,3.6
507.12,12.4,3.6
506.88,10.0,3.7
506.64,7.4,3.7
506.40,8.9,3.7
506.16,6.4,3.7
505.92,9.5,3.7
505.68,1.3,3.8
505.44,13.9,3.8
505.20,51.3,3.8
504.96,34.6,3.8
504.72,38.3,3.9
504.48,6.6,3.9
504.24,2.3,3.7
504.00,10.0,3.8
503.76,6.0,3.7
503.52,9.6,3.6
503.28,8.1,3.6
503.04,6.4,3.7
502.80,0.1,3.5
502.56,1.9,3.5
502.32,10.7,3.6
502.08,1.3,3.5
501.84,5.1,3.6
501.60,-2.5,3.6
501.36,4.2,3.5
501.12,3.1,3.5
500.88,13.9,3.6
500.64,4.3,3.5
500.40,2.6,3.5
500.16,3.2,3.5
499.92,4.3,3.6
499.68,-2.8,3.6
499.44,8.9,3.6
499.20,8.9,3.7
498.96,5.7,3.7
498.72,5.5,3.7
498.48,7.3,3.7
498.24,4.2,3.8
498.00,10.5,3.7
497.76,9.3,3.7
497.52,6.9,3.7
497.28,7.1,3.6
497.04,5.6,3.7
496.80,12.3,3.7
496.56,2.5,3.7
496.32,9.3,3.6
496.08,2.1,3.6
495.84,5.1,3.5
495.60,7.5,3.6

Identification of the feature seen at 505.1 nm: [O II]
